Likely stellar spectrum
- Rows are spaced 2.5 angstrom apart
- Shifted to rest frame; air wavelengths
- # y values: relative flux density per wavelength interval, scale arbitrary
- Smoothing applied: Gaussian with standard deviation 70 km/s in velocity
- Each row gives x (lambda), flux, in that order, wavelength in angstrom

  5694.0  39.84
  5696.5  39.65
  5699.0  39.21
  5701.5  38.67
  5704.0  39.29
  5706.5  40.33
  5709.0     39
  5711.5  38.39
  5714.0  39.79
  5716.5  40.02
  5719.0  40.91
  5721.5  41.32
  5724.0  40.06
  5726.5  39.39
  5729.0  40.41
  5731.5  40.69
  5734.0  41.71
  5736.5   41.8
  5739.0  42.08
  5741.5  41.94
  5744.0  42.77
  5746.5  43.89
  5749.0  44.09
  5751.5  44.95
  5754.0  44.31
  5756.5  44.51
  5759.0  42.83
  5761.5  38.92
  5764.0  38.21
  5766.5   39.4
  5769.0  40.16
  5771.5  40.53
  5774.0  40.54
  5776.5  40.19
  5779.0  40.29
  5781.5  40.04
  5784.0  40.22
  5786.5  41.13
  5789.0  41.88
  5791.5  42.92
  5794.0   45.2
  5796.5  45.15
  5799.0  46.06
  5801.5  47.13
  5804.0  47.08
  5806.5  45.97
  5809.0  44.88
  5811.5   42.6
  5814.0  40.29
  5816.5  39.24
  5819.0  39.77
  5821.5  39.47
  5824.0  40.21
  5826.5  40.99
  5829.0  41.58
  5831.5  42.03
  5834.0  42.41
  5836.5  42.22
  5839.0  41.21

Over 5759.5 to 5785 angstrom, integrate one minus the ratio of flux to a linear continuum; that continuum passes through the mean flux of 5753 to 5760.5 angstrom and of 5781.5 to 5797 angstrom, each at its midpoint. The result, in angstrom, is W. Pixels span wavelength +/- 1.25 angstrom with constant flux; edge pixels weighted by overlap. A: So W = 1.9 angstrom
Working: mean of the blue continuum 43.7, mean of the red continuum 42.4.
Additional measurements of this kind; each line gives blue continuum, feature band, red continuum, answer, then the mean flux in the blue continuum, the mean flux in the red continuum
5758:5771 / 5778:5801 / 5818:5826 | -1.62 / 39.9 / 39.9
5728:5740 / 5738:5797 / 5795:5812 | 2.06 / 41.3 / 45.7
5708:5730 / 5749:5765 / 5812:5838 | -0.89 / 39.9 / 40.9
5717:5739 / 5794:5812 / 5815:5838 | -2.11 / 40.8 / 40.9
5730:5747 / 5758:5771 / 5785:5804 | 0.97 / 42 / 44.3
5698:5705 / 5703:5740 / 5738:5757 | 0.59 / 39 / 43.5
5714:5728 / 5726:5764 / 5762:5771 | -2.32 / 40.3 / 39.3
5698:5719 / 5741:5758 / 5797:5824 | -1.21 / 39.4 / 43.2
